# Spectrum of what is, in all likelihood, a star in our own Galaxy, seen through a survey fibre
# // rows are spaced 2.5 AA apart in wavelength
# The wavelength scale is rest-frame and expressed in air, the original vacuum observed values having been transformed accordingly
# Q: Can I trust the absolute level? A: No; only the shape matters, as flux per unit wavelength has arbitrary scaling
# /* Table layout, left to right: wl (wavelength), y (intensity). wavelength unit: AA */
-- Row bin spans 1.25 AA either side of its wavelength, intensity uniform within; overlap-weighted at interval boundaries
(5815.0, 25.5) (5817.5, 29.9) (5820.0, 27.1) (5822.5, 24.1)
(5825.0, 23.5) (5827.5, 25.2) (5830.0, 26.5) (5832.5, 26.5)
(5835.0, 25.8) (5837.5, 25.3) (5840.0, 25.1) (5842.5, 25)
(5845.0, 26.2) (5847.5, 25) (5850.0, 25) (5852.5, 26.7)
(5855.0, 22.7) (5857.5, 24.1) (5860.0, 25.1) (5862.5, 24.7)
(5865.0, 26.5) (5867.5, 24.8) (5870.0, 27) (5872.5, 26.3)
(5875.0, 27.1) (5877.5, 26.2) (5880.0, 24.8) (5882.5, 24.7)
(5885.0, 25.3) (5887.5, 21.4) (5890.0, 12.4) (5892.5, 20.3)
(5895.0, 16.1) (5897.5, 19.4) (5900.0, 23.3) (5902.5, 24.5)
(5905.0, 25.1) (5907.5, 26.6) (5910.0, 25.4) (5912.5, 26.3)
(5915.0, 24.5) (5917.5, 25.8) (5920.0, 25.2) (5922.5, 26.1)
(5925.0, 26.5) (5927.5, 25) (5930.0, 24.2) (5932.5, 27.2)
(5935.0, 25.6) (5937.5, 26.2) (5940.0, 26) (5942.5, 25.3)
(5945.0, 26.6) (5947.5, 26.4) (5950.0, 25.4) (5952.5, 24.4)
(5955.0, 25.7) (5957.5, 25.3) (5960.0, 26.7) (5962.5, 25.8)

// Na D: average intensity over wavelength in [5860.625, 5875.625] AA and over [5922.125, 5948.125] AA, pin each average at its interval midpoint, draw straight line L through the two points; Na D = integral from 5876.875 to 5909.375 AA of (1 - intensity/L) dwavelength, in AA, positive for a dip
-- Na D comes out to 4.6 AA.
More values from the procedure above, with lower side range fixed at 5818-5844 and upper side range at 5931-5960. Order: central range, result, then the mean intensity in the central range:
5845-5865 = 0.5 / 25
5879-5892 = 2.1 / 21.6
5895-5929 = 1.6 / 24.6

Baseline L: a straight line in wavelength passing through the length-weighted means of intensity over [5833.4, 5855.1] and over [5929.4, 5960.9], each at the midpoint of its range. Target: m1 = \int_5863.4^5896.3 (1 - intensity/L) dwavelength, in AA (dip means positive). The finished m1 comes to 2.8 AA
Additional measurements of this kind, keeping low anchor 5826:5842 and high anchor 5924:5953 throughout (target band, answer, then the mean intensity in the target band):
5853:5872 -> 0.4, 25.1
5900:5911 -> 0.2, 25.2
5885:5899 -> 3.8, 18.7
